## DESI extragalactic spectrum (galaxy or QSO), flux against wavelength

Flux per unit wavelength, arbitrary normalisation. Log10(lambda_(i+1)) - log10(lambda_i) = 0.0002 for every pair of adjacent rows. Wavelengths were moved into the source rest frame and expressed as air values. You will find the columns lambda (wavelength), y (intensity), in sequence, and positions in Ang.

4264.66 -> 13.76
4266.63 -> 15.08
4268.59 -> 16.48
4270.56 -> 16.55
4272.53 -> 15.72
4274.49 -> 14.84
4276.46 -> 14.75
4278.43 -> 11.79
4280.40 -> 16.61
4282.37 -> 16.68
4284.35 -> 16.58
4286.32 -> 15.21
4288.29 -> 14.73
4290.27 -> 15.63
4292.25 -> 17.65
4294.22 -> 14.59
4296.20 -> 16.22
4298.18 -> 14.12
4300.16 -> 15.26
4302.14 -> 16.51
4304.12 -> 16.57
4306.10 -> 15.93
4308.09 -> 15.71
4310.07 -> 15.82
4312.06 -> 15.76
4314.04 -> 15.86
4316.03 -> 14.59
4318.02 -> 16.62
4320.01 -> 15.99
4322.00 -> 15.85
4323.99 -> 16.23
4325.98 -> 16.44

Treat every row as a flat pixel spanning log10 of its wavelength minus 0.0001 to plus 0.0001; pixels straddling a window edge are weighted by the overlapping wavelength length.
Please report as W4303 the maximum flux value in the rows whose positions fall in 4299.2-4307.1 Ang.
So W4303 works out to 16.57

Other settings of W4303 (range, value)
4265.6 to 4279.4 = 16.55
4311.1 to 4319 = 16.62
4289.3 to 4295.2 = 17.65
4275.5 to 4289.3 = 16.68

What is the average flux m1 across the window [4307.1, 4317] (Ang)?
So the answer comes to 15.6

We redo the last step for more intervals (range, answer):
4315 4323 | 15.8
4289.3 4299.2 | 15.6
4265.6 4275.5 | 15.7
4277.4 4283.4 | 15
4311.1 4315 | 15.8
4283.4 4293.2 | 16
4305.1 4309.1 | 15.8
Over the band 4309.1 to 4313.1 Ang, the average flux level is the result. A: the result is 15.8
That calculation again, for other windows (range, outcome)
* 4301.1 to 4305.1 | 16.5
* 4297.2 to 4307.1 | 15.7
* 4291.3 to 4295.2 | 16.1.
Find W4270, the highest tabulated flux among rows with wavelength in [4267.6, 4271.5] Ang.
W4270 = 16.55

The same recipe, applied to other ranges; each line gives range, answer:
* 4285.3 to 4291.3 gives 15.63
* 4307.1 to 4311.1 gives 15.82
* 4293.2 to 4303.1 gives 16.51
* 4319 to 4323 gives 15.99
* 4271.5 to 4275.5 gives 15.72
